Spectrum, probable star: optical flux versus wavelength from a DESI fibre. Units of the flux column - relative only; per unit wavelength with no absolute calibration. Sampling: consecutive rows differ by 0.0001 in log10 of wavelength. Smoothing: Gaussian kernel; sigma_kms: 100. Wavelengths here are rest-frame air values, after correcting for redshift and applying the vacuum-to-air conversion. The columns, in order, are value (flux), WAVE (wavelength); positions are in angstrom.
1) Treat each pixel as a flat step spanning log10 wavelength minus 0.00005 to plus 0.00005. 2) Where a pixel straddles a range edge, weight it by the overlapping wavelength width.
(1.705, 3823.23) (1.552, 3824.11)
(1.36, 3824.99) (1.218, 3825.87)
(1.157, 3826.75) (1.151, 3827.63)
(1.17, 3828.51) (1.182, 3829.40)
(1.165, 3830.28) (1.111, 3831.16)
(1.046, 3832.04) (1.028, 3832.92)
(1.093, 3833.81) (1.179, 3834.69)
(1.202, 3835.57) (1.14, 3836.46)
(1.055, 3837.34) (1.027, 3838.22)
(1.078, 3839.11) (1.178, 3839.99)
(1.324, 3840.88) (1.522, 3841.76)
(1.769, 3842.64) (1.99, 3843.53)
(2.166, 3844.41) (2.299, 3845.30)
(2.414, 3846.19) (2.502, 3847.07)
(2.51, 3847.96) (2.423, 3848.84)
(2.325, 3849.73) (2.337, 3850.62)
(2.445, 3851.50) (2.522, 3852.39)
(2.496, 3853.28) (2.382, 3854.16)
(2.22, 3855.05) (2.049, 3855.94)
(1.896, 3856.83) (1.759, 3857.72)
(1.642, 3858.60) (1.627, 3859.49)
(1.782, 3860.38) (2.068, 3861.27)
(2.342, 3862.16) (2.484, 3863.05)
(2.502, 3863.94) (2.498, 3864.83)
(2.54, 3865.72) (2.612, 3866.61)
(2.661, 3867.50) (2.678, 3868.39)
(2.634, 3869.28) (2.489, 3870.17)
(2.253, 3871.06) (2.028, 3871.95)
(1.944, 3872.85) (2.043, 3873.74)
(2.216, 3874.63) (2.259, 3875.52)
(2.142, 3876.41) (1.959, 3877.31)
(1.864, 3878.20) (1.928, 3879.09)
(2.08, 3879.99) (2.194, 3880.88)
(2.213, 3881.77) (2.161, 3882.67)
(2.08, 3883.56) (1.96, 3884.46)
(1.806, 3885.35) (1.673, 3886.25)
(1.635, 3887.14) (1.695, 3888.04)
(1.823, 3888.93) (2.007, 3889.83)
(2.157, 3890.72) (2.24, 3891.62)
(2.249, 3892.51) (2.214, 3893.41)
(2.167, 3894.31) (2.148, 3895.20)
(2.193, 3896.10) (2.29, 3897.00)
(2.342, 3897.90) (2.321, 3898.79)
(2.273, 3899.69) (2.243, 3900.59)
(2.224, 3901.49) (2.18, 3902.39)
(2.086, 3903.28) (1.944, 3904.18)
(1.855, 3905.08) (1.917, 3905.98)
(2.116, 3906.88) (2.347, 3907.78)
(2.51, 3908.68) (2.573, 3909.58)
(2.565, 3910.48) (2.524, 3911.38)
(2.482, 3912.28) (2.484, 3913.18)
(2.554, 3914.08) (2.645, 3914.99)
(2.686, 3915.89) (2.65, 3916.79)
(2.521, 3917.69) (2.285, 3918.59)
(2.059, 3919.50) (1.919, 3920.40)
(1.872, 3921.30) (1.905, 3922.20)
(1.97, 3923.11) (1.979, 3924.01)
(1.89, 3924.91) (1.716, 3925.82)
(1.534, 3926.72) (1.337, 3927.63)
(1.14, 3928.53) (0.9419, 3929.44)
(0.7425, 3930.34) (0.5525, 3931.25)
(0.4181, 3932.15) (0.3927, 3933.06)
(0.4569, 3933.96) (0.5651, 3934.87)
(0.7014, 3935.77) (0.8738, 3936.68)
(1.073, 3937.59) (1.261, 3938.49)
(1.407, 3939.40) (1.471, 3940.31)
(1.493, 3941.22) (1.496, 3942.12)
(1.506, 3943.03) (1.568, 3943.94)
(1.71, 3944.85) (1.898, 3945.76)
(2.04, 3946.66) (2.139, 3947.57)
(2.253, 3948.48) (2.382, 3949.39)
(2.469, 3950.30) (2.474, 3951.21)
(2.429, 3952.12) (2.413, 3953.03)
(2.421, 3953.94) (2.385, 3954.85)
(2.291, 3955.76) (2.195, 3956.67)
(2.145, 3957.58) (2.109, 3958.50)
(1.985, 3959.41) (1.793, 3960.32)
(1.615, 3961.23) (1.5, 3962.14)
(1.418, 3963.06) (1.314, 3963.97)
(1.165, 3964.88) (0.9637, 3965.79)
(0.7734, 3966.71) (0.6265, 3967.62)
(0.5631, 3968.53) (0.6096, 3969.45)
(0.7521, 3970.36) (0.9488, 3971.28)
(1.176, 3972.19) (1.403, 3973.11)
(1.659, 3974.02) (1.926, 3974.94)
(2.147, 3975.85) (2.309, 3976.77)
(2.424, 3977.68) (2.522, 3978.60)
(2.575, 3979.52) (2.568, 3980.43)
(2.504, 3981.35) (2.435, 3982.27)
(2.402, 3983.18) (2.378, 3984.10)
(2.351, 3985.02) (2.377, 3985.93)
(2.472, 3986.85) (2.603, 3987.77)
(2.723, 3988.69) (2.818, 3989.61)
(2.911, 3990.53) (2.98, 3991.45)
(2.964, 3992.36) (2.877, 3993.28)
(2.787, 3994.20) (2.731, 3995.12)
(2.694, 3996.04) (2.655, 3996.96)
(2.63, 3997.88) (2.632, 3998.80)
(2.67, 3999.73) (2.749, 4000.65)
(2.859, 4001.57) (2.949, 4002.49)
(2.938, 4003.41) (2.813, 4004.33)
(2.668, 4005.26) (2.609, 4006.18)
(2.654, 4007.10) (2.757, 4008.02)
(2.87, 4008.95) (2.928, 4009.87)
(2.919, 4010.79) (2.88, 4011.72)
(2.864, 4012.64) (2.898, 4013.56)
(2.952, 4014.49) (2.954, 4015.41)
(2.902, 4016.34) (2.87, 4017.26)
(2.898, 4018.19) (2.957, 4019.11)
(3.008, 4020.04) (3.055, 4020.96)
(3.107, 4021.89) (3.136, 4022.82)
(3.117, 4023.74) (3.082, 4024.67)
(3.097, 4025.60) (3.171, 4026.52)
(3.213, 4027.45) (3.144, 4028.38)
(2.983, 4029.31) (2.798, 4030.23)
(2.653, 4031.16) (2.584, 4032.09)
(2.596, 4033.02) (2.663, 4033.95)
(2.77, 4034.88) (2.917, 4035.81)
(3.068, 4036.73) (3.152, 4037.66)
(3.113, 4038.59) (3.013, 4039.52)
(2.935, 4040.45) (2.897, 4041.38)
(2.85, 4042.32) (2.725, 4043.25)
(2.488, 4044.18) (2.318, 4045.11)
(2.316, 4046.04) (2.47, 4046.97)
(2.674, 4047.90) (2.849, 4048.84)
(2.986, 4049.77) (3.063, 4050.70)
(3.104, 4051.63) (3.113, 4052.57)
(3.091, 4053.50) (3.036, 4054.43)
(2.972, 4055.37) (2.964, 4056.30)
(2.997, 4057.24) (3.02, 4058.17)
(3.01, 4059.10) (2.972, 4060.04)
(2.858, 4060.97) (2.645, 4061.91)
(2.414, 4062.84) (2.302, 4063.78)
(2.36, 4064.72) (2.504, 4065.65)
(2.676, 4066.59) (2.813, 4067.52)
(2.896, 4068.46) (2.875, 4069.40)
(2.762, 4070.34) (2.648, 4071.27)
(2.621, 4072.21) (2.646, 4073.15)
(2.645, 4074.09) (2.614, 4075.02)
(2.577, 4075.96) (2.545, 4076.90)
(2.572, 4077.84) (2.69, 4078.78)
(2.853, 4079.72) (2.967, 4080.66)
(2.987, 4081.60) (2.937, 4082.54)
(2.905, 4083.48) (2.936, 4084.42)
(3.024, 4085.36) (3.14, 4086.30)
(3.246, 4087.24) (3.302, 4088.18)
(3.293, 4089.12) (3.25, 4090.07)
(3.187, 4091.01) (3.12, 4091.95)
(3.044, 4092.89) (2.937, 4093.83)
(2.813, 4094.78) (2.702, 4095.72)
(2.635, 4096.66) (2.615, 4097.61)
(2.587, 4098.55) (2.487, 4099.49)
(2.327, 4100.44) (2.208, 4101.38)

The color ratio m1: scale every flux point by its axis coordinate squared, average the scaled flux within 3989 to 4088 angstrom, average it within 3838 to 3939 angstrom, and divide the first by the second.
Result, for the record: 1.55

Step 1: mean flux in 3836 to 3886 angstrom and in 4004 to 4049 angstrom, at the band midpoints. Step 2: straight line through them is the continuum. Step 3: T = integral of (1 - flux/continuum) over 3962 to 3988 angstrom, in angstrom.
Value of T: 8.7 angstrom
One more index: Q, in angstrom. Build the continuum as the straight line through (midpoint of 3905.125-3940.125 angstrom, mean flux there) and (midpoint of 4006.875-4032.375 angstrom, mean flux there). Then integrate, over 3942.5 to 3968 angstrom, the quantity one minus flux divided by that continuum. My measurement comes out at 3.1 angstrom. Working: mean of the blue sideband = 1.72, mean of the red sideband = 2.95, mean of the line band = 1.86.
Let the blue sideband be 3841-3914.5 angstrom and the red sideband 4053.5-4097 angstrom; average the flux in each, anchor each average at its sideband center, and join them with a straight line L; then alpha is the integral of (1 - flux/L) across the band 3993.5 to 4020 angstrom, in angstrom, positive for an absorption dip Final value -2.0 angstrom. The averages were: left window 2.19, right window 2.85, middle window 2.81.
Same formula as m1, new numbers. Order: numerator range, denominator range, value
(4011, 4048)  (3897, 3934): 1.57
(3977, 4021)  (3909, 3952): 1.63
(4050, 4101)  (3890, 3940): 1.65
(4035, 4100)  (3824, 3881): 1.67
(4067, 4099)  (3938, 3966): 1.64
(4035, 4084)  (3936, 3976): 1.80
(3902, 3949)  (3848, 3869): 0.79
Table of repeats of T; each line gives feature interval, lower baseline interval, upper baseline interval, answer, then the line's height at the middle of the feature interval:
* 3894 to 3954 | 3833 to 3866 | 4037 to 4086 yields 9.37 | 2.23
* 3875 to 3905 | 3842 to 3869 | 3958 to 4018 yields 2.48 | 2.27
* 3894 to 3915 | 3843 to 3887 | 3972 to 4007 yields 0.21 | 2.31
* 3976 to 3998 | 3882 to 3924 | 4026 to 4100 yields -0.66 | 2.53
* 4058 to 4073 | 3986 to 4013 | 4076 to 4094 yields 1.20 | 2.94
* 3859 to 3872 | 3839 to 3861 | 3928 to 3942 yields -3.71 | 1.84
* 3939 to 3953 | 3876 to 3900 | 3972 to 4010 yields 2.46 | 2.34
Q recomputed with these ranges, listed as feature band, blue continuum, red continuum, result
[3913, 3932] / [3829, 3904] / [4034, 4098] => 3.3 angstrom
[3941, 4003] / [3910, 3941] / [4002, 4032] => 5.3 angstrom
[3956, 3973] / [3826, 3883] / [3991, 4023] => 8.2 angstrom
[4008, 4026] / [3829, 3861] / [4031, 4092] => -2.4 angstrom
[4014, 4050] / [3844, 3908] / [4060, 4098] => -2.9 angstrom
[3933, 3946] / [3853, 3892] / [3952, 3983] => 4.6 angstrom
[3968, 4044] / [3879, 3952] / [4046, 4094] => -5.0 angstrom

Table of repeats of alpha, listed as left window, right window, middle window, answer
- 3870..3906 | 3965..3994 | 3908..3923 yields -2.27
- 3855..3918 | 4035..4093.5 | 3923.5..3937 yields 7.64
